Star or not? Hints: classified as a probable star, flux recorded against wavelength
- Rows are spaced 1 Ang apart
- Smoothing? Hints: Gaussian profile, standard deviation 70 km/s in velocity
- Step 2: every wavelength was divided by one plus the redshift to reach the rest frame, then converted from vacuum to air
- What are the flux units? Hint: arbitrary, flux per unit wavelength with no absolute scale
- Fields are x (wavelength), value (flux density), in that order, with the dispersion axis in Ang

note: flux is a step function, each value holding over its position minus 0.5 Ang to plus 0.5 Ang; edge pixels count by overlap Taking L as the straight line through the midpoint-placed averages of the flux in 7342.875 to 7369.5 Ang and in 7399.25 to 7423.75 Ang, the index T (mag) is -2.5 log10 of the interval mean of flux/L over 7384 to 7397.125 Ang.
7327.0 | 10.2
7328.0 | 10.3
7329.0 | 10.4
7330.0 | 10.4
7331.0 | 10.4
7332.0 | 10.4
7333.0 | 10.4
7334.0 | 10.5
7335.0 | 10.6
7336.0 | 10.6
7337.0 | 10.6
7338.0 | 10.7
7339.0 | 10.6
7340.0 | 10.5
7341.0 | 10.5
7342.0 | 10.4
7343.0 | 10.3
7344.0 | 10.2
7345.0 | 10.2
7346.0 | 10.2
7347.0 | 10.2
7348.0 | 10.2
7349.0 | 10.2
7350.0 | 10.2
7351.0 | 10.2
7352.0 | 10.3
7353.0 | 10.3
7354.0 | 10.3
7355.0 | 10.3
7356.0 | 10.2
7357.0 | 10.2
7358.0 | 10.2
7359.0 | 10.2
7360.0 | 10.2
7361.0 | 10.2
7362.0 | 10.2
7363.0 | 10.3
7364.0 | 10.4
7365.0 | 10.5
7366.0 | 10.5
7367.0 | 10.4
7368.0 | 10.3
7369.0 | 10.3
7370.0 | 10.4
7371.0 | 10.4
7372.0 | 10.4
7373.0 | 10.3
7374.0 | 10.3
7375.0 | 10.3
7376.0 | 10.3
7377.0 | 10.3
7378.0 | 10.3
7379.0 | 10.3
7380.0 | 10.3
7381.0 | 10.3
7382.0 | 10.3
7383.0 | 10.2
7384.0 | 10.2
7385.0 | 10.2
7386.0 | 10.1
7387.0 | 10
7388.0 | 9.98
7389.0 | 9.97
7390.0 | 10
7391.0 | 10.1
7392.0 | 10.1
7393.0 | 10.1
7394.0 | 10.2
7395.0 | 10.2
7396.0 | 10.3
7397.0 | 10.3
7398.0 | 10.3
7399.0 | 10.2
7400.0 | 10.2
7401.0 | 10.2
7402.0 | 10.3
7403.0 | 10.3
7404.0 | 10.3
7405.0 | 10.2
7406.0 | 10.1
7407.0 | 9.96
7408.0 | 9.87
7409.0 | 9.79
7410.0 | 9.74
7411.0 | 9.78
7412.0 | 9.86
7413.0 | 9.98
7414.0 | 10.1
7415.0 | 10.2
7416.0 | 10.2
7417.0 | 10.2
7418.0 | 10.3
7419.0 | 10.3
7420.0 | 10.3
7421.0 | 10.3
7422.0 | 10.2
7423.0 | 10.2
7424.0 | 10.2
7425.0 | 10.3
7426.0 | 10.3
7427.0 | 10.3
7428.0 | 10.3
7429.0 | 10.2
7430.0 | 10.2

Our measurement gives 0.01 mag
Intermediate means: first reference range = 10.3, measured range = 10.1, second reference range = 10.1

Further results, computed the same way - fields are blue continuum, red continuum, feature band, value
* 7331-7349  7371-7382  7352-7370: 0.006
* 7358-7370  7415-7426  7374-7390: 0.010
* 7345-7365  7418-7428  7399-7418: 0.020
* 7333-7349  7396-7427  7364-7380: -0.006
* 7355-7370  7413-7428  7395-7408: 0.005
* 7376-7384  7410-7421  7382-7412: 0.010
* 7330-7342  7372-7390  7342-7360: 0.019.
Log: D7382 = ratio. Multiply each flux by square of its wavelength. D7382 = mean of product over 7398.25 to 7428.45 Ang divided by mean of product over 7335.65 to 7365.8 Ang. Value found 1.00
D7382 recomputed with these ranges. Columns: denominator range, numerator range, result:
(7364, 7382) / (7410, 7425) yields 0.99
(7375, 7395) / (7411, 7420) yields 1.00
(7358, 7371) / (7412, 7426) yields 1.00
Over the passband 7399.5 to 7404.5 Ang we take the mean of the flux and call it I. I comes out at 10.3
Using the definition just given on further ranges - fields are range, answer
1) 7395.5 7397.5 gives 10.3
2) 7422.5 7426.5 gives 10.2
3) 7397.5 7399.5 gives 10.2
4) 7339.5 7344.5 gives 10.4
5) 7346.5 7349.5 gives 10.2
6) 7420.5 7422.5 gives 10.2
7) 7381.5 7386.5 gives 10.2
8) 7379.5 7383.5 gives 10.3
